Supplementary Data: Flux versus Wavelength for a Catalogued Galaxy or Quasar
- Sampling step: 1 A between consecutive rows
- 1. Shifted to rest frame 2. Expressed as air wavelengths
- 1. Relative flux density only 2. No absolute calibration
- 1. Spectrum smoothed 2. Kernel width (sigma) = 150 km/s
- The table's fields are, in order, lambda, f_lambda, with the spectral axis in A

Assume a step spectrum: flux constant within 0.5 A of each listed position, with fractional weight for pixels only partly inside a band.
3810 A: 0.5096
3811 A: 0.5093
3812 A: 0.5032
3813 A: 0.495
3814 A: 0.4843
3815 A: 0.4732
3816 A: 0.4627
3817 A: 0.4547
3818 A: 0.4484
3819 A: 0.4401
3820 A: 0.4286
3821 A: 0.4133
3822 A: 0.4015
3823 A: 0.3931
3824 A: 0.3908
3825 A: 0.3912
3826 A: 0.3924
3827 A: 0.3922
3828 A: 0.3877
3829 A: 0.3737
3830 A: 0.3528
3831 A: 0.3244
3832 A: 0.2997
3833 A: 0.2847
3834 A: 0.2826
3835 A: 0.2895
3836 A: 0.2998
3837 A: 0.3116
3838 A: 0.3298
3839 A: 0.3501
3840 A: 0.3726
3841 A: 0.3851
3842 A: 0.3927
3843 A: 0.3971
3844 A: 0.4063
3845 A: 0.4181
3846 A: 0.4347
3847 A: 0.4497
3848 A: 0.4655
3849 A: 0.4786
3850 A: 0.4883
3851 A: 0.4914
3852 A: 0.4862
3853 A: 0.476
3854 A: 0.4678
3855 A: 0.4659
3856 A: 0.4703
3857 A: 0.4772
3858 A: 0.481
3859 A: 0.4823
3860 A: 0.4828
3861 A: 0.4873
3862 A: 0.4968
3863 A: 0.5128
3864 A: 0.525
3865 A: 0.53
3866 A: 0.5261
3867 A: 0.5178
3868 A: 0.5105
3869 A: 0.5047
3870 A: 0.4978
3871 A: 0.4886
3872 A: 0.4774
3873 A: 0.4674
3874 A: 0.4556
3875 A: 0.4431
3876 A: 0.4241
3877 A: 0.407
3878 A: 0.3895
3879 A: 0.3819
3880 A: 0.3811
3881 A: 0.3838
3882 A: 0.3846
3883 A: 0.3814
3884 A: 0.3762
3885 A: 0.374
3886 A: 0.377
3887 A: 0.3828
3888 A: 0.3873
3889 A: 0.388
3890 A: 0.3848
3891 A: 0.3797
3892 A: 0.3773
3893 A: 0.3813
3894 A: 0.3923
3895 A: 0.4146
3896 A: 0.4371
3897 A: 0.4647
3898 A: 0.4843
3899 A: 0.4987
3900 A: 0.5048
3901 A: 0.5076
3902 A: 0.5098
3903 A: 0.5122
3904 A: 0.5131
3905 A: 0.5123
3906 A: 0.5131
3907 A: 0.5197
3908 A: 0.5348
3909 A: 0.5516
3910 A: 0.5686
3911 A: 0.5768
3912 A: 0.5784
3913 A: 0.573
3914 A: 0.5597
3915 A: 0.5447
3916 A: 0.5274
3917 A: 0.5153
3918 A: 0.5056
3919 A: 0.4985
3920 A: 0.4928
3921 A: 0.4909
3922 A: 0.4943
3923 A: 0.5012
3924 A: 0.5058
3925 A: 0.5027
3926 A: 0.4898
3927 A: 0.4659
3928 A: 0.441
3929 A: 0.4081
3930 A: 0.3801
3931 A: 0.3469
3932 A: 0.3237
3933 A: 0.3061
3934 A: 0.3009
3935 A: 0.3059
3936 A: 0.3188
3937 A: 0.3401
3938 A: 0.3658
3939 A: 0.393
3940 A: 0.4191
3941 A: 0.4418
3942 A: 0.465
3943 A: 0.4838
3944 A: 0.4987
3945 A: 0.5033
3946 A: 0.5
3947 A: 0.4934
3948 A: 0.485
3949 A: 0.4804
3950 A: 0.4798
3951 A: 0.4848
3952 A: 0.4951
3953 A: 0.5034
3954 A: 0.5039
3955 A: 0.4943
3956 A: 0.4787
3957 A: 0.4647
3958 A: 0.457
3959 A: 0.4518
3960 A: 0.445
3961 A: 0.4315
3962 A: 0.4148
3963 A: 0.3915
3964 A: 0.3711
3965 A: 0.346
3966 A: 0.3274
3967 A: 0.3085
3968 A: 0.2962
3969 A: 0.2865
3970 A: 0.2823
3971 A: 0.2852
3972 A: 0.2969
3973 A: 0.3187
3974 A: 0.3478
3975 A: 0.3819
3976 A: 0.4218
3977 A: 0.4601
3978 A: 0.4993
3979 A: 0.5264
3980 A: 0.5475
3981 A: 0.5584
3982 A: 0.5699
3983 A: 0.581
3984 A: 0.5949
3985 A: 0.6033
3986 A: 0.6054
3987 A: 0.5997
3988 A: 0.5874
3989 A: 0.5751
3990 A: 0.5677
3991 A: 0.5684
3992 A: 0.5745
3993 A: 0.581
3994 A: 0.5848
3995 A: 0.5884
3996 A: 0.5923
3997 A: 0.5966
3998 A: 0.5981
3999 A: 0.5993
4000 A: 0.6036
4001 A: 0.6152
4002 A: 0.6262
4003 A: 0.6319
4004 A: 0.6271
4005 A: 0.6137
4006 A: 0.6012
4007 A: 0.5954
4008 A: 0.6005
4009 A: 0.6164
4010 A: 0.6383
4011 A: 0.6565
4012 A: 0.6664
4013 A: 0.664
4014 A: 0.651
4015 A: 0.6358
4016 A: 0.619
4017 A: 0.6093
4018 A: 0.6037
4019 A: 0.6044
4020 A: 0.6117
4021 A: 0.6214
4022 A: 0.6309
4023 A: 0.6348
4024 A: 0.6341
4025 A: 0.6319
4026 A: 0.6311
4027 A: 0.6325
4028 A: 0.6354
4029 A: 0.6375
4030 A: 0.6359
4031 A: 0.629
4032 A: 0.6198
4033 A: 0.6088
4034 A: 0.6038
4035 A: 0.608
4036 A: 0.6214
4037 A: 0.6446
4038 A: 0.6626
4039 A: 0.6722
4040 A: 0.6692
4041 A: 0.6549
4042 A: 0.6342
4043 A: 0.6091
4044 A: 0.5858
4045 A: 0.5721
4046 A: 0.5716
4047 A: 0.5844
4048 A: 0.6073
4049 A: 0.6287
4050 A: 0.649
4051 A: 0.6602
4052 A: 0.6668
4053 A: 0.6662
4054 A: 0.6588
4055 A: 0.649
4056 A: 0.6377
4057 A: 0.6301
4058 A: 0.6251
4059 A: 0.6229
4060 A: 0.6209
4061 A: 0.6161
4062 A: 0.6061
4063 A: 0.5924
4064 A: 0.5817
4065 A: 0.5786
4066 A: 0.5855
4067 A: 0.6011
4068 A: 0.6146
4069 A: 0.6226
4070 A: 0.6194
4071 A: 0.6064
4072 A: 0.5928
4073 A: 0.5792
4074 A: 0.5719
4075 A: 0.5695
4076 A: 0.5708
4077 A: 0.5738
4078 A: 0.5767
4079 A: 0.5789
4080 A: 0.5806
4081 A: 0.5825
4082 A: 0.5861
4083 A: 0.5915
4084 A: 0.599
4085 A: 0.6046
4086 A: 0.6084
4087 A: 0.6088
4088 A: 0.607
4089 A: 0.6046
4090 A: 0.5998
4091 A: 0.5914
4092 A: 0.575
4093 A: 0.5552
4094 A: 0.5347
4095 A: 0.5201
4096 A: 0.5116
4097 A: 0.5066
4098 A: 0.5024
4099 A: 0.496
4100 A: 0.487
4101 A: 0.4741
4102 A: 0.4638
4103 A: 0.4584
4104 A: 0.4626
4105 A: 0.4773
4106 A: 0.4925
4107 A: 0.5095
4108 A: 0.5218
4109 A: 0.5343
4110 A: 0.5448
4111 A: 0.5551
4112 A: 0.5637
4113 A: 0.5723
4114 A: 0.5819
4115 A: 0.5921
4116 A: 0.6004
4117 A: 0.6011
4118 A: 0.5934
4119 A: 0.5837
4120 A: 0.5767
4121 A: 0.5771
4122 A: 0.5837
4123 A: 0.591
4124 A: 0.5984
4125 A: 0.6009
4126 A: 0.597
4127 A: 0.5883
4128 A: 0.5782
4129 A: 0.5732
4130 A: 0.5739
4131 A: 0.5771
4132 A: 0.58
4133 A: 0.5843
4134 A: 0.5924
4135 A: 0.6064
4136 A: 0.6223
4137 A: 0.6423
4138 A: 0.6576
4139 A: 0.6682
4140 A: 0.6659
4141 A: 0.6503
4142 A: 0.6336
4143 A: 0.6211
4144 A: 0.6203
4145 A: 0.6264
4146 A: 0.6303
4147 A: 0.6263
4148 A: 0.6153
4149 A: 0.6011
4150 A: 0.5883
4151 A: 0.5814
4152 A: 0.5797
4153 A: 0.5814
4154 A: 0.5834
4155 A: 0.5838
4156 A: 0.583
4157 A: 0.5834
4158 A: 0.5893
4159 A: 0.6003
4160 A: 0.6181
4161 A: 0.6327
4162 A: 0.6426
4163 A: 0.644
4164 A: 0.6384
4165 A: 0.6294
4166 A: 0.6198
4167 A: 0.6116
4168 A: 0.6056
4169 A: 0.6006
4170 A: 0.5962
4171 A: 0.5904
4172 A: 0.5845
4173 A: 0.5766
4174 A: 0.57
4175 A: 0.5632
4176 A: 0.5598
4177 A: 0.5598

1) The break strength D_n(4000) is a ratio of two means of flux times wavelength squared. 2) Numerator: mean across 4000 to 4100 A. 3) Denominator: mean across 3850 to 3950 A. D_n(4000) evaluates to 1.43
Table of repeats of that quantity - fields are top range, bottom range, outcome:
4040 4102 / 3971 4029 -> 1.06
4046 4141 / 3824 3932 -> 1.46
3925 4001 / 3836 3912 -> 1.07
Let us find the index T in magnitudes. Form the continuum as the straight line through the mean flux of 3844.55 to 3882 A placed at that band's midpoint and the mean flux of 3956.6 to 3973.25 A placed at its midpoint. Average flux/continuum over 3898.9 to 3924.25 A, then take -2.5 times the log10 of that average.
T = -0.25 mag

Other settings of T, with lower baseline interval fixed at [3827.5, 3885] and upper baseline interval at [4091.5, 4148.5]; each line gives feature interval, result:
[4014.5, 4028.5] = -0.20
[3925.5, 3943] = 0.21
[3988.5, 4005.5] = -0.18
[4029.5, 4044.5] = -0.20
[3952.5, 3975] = 0.25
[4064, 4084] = -0.08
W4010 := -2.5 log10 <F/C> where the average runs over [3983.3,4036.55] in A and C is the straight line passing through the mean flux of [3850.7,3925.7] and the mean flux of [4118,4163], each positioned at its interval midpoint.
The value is -0.15 mag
